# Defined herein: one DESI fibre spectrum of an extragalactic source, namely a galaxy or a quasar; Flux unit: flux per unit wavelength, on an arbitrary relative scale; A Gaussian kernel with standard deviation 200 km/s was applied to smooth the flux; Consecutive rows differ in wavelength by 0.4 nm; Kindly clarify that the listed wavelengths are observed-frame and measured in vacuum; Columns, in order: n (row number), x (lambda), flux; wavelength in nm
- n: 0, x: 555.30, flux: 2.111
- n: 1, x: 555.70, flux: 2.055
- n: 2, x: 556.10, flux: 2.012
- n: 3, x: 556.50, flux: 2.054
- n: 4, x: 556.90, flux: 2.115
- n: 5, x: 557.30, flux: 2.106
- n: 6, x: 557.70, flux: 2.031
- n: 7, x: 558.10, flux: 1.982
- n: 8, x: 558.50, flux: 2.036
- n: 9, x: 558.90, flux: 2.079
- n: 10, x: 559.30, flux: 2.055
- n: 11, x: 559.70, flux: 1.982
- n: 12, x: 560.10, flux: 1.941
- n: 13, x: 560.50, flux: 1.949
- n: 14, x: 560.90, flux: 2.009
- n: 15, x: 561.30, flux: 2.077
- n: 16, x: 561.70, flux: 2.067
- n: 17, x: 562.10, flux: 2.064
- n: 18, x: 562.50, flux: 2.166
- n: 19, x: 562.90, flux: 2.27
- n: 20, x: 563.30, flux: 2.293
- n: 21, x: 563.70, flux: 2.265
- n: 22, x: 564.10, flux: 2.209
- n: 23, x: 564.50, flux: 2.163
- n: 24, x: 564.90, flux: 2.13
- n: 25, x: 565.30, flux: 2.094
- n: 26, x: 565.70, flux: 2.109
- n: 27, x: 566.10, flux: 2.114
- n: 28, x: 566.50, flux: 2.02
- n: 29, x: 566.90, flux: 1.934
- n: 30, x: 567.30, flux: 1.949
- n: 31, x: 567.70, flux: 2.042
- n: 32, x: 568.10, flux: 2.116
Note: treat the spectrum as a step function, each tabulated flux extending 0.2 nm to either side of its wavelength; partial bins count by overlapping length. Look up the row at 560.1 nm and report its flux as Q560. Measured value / 1.941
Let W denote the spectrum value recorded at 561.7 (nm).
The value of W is 2.067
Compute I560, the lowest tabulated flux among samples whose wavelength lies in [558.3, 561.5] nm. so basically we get 1.941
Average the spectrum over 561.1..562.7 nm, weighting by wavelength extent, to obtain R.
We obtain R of 2.09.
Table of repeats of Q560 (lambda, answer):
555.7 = 2.055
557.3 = 2.106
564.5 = 2.163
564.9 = 2.13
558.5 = 2.036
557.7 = 2.031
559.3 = 2.055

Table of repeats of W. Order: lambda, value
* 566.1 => 2.114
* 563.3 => 2.293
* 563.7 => 2.265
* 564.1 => 2.209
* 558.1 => 1.982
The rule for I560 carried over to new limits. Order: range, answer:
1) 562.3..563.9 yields 2.166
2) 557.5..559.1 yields 1.982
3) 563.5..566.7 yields 2.02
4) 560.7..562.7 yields 2.009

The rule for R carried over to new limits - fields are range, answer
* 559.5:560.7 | 1.96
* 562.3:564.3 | 2.24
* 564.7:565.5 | 2.11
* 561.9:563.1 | 2.17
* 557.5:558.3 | 2.01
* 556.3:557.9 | 2.08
